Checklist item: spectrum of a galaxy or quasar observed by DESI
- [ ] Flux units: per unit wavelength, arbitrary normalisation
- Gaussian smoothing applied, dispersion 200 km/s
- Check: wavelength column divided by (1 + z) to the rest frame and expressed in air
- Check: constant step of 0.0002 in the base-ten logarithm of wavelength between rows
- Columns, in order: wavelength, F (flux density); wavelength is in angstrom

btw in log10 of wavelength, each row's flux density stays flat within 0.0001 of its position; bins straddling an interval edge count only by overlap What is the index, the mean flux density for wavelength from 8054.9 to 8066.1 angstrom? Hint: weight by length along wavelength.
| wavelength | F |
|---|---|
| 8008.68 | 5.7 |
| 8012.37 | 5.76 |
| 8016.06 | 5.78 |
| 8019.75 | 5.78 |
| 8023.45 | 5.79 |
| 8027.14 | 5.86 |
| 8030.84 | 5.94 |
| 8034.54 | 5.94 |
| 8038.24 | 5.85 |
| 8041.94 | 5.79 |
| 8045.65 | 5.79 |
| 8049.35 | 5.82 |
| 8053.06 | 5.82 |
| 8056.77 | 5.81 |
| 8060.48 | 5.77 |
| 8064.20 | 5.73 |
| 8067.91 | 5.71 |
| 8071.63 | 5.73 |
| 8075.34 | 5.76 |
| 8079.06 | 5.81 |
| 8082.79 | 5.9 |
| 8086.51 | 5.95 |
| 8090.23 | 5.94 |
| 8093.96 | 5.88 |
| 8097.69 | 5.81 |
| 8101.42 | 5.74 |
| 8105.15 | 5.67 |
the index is 5.77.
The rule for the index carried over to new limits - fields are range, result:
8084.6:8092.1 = 5.95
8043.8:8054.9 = 5.81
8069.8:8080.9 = 5.77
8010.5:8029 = 5.79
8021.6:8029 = 5.83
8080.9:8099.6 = 5.89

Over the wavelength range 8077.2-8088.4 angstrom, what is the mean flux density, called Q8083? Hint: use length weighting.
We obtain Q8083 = 5.89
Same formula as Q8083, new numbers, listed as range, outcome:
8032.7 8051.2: 5.84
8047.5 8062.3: 5.81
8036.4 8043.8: 5.82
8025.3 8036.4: 5.91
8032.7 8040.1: 5.9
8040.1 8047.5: 5.79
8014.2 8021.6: 5.78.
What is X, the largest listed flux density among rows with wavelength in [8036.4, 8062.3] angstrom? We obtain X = 5.85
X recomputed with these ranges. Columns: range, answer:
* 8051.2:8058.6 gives 5.82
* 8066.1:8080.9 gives 5.81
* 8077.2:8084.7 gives 5.9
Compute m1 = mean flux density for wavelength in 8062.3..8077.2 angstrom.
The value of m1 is 5.73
